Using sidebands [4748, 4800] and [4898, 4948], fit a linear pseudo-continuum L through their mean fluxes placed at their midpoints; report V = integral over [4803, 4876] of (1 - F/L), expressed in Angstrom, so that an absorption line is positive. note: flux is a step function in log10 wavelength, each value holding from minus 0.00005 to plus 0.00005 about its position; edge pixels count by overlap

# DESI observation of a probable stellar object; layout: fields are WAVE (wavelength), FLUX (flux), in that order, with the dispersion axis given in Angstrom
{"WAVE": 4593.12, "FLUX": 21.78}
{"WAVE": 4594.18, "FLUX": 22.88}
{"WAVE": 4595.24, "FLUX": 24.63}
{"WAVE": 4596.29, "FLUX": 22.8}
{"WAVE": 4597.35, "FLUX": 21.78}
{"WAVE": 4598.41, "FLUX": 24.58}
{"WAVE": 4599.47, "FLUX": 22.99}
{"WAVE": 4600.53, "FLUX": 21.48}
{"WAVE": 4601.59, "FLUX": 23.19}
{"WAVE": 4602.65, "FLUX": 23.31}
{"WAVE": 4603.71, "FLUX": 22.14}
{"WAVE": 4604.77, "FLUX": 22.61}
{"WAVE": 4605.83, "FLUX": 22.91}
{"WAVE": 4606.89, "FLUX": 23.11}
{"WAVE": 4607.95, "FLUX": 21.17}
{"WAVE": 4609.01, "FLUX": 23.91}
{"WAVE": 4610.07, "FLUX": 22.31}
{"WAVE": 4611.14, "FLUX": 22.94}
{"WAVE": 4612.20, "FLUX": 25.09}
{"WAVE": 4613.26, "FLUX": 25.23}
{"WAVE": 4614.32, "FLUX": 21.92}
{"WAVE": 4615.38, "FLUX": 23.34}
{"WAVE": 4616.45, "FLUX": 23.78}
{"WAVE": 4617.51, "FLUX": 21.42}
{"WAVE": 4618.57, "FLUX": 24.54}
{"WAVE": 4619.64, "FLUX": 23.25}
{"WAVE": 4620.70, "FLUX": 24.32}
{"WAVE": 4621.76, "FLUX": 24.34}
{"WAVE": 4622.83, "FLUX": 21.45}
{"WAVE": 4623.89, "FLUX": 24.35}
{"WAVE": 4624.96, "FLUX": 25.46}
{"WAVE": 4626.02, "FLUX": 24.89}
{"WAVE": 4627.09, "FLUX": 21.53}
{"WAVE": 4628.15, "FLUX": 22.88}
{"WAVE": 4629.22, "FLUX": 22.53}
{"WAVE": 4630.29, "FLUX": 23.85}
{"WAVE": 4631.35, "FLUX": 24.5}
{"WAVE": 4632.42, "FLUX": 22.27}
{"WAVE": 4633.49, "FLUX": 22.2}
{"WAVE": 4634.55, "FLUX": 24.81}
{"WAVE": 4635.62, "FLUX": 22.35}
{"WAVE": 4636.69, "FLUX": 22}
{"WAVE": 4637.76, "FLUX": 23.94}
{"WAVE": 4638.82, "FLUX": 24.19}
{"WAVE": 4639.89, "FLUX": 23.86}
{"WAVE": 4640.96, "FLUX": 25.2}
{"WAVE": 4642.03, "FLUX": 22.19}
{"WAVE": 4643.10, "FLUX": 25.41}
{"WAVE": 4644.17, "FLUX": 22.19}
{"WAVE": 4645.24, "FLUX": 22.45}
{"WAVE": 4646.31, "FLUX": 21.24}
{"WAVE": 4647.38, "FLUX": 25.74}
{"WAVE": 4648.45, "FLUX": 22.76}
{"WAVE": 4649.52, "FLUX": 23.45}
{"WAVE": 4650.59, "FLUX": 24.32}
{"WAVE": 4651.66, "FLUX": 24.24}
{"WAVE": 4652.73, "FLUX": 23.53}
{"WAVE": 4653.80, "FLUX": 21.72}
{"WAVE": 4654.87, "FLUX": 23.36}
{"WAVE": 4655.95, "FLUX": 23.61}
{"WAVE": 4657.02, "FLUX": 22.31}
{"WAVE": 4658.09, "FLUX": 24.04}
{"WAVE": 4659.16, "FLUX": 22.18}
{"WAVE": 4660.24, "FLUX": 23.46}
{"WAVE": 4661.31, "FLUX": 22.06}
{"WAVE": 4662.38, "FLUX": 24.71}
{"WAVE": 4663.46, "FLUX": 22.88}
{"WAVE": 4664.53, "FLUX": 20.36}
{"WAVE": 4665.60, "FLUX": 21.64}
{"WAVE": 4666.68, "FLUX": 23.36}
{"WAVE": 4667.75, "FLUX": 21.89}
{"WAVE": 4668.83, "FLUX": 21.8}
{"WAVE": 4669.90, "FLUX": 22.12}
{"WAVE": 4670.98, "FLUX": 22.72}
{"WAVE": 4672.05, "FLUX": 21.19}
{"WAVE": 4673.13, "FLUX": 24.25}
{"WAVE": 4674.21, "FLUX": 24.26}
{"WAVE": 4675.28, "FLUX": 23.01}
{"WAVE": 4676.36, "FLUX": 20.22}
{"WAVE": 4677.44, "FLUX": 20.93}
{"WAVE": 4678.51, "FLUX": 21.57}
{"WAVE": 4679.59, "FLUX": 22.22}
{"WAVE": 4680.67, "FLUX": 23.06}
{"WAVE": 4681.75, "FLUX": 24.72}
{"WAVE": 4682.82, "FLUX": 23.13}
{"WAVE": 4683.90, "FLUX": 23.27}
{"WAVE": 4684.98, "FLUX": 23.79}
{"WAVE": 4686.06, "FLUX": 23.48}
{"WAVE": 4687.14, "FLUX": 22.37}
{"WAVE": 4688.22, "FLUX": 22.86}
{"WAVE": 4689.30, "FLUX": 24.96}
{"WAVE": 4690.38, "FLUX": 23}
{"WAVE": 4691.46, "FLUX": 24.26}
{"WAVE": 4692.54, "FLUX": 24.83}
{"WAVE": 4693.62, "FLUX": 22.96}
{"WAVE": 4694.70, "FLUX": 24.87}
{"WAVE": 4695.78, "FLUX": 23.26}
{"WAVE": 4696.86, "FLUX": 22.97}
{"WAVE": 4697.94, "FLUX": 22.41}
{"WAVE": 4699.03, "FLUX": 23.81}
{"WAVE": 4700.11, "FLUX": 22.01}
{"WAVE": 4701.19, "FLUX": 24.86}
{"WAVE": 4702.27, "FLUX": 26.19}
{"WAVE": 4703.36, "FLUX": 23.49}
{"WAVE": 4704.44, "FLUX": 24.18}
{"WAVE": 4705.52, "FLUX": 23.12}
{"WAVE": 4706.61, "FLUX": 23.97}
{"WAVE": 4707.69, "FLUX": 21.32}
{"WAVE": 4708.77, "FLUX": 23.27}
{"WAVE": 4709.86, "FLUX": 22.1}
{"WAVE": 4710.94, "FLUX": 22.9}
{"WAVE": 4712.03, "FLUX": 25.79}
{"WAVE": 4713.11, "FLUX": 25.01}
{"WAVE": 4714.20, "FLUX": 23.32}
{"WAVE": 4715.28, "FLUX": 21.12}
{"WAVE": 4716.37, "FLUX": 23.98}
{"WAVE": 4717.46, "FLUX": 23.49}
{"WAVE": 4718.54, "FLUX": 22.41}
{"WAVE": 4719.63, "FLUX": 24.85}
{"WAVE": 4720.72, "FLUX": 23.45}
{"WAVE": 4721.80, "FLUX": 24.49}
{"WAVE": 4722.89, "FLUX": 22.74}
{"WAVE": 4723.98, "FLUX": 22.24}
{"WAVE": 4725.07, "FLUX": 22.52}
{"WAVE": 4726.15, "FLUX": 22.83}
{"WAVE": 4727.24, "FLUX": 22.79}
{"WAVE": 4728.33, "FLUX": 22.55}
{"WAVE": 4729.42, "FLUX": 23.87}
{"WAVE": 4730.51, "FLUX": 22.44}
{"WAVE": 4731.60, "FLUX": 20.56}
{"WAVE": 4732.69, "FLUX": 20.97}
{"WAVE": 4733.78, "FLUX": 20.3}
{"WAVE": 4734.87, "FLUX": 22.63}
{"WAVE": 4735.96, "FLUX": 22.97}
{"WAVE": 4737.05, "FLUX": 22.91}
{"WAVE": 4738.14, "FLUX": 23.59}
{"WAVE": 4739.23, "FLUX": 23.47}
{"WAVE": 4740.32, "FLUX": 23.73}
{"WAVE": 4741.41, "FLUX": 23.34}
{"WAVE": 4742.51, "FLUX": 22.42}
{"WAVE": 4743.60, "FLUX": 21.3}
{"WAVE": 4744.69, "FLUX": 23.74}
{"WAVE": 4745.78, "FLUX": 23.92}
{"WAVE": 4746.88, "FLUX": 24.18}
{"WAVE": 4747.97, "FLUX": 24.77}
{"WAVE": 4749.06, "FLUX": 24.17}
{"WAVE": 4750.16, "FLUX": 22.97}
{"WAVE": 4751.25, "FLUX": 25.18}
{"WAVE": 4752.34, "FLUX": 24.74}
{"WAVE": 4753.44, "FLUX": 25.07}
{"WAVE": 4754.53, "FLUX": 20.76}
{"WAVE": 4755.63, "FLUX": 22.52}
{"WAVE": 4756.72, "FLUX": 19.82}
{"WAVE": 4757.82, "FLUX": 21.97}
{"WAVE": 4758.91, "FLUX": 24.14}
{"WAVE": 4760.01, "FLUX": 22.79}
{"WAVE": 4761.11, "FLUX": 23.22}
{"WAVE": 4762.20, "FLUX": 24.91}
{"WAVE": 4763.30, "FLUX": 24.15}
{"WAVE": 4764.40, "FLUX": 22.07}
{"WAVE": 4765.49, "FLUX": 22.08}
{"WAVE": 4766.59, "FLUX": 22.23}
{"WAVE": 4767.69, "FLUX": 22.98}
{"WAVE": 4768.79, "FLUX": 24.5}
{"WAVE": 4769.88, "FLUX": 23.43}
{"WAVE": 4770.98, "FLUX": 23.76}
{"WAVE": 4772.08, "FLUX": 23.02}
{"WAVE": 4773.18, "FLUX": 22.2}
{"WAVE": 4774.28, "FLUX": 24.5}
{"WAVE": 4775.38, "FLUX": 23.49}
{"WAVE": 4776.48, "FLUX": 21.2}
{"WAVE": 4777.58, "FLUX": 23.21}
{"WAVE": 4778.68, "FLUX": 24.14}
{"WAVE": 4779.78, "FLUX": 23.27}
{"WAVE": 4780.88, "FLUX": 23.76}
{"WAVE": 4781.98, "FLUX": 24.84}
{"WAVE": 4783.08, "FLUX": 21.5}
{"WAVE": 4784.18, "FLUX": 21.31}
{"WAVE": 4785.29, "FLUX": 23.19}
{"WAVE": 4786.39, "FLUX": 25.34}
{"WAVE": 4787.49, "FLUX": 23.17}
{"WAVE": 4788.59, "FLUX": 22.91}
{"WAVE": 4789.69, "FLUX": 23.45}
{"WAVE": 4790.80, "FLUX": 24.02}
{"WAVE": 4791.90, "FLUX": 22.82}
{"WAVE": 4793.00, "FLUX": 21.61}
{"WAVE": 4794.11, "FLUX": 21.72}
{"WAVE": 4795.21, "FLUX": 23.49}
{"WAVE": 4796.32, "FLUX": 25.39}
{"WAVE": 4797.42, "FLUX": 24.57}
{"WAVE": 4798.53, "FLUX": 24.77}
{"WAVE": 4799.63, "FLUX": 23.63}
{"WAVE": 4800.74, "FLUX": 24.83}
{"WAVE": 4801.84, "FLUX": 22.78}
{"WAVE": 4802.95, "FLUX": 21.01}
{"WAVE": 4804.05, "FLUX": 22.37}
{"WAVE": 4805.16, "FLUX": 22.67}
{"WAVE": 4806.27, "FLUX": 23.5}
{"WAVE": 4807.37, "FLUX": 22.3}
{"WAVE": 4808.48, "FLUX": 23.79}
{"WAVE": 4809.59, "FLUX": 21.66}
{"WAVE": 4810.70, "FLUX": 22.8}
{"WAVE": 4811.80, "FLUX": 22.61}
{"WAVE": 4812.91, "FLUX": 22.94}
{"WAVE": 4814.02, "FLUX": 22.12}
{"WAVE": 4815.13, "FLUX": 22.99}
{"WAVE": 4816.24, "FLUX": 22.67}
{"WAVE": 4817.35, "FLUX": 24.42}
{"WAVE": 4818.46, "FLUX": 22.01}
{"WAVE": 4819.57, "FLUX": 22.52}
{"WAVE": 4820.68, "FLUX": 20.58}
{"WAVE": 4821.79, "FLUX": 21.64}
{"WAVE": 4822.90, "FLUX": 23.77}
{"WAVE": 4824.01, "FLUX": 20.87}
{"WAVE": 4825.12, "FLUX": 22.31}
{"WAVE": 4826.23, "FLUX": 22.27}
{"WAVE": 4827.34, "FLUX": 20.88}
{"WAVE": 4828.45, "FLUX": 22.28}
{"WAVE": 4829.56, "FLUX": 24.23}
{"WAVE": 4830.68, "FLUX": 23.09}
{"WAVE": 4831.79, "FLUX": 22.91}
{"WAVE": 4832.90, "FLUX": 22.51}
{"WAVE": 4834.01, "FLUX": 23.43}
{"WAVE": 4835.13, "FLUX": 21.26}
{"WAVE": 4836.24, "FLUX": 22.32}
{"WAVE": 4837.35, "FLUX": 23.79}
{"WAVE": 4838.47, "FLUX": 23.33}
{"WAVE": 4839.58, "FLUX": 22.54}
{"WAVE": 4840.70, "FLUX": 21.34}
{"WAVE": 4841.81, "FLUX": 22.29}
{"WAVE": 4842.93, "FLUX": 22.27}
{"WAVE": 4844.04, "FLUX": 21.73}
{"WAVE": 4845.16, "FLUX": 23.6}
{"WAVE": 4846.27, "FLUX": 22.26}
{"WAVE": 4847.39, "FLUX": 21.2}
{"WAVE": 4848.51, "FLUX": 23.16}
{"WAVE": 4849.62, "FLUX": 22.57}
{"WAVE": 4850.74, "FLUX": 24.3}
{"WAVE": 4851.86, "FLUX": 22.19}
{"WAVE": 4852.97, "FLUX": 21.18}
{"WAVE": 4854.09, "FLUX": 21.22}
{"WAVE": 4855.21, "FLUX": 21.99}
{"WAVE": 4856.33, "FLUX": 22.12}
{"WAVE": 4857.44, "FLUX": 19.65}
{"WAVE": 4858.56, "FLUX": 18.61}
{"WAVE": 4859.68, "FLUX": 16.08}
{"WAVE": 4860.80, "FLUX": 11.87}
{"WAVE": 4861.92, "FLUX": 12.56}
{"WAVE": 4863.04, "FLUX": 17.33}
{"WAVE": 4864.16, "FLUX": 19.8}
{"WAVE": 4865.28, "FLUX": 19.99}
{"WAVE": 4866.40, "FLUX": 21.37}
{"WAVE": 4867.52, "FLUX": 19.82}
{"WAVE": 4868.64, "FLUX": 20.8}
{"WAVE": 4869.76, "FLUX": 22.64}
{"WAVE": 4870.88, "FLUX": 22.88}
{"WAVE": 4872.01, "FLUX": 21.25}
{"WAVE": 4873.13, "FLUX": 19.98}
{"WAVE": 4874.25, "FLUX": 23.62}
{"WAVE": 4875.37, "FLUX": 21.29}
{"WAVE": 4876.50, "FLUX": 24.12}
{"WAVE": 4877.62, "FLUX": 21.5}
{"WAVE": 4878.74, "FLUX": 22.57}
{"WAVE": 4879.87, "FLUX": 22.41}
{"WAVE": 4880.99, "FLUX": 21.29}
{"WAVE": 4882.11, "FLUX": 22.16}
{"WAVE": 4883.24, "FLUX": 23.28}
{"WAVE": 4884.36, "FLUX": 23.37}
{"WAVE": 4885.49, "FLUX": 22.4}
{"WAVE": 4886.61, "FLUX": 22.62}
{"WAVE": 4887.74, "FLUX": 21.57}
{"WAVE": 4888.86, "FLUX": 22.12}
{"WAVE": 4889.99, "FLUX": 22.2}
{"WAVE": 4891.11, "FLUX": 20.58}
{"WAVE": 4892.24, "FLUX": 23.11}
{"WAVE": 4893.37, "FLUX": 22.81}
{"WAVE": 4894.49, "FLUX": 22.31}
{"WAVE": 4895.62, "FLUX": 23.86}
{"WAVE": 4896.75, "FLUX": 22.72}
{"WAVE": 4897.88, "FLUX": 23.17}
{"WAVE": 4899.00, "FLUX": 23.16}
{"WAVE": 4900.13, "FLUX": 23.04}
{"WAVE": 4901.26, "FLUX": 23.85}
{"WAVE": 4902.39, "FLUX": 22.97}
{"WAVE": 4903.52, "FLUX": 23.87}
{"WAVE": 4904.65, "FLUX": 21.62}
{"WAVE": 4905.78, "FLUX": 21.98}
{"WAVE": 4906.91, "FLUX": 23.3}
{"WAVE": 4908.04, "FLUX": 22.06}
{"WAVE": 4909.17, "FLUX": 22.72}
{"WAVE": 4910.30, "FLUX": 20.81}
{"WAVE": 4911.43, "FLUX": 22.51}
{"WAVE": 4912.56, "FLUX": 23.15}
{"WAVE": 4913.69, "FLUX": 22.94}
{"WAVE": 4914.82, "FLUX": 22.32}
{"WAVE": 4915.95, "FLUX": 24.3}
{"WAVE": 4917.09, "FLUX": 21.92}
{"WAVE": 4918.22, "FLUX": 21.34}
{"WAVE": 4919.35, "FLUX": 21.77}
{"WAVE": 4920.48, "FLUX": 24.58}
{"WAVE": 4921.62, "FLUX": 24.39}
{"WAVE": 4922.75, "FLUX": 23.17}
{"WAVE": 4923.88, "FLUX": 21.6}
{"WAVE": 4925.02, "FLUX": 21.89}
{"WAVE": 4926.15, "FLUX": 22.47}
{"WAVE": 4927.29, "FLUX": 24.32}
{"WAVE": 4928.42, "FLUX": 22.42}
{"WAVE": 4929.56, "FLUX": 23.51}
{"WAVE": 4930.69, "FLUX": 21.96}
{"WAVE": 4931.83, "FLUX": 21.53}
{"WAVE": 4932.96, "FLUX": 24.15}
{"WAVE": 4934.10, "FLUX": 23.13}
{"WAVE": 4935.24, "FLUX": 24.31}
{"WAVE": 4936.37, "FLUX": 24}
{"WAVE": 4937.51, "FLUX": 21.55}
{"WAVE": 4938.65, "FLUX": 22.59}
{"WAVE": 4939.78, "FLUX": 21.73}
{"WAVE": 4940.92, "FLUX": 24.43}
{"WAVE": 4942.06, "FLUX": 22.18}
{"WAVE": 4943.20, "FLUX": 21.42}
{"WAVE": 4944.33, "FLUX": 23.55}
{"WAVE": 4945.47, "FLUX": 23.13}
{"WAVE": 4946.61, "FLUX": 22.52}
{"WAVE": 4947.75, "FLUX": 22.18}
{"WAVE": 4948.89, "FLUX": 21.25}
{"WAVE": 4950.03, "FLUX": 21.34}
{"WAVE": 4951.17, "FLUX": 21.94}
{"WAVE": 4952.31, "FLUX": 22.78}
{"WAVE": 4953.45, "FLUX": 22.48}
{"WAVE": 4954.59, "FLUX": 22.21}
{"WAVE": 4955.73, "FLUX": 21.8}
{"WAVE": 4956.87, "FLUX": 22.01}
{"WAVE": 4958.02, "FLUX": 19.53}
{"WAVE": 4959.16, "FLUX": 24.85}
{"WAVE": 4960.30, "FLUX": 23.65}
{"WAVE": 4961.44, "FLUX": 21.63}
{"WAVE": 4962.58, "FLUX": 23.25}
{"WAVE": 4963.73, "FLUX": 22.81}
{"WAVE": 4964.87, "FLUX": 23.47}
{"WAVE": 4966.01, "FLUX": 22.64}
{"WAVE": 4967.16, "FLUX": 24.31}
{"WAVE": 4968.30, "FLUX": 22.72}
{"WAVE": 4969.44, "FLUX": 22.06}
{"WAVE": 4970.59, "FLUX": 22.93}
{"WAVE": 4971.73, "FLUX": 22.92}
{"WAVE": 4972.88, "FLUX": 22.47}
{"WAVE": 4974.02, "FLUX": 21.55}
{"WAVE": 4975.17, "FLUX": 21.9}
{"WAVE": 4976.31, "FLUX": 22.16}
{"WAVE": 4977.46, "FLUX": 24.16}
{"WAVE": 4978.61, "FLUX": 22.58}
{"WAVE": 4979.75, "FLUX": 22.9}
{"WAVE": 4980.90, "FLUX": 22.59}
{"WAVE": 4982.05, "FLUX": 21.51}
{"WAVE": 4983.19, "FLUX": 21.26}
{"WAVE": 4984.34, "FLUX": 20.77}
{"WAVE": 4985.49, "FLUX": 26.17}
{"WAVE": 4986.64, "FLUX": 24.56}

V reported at 4.5 Angstrom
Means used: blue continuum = 23.3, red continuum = 22.8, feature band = 21.7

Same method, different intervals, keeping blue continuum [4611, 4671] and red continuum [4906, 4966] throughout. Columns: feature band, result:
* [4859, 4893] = 2.8 Angstrom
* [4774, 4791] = -0.3 Angstrom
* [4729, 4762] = 0.1 Angstrom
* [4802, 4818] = 0.1 Angstrom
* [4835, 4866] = 2.7 Angstrom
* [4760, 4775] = -0.2 Angstrom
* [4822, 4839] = 0.2 Angstrom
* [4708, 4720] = -0.2 Angstrom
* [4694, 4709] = -0.3 Angstrom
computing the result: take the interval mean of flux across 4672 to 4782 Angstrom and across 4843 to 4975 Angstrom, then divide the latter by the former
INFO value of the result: 0.95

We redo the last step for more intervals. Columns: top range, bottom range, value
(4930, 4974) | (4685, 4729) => 0.96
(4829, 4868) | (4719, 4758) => 0.92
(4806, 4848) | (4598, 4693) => 0.97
